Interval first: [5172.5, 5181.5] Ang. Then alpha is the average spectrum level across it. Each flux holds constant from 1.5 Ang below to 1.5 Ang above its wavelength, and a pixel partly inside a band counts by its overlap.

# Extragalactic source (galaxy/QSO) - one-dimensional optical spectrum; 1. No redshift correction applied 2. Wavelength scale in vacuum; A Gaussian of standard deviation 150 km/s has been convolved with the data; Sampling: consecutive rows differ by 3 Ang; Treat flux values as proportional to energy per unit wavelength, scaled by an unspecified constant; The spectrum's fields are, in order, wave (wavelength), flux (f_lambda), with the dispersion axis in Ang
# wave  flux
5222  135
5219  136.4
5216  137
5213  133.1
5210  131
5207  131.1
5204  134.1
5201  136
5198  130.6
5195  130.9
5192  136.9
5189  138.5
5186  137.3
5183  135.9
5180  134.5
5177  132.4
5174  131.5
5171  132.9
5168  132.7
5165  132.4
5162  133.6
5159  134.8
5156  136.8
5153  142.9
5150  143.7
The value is 133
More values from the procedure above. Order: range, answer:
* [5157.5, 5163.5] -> 134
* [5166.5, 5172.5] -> 133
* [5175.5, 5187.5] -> 135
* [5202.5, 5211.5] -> 132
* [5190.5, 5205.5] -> 134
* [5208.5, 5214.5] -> 132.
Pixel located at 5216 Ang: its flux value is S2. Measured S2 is 137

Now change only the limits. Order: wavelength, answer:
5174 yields 131.5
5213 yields 133.1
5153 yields 142.9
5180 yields 134.5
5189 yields 138.5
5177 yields 132.4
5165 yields 132.4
